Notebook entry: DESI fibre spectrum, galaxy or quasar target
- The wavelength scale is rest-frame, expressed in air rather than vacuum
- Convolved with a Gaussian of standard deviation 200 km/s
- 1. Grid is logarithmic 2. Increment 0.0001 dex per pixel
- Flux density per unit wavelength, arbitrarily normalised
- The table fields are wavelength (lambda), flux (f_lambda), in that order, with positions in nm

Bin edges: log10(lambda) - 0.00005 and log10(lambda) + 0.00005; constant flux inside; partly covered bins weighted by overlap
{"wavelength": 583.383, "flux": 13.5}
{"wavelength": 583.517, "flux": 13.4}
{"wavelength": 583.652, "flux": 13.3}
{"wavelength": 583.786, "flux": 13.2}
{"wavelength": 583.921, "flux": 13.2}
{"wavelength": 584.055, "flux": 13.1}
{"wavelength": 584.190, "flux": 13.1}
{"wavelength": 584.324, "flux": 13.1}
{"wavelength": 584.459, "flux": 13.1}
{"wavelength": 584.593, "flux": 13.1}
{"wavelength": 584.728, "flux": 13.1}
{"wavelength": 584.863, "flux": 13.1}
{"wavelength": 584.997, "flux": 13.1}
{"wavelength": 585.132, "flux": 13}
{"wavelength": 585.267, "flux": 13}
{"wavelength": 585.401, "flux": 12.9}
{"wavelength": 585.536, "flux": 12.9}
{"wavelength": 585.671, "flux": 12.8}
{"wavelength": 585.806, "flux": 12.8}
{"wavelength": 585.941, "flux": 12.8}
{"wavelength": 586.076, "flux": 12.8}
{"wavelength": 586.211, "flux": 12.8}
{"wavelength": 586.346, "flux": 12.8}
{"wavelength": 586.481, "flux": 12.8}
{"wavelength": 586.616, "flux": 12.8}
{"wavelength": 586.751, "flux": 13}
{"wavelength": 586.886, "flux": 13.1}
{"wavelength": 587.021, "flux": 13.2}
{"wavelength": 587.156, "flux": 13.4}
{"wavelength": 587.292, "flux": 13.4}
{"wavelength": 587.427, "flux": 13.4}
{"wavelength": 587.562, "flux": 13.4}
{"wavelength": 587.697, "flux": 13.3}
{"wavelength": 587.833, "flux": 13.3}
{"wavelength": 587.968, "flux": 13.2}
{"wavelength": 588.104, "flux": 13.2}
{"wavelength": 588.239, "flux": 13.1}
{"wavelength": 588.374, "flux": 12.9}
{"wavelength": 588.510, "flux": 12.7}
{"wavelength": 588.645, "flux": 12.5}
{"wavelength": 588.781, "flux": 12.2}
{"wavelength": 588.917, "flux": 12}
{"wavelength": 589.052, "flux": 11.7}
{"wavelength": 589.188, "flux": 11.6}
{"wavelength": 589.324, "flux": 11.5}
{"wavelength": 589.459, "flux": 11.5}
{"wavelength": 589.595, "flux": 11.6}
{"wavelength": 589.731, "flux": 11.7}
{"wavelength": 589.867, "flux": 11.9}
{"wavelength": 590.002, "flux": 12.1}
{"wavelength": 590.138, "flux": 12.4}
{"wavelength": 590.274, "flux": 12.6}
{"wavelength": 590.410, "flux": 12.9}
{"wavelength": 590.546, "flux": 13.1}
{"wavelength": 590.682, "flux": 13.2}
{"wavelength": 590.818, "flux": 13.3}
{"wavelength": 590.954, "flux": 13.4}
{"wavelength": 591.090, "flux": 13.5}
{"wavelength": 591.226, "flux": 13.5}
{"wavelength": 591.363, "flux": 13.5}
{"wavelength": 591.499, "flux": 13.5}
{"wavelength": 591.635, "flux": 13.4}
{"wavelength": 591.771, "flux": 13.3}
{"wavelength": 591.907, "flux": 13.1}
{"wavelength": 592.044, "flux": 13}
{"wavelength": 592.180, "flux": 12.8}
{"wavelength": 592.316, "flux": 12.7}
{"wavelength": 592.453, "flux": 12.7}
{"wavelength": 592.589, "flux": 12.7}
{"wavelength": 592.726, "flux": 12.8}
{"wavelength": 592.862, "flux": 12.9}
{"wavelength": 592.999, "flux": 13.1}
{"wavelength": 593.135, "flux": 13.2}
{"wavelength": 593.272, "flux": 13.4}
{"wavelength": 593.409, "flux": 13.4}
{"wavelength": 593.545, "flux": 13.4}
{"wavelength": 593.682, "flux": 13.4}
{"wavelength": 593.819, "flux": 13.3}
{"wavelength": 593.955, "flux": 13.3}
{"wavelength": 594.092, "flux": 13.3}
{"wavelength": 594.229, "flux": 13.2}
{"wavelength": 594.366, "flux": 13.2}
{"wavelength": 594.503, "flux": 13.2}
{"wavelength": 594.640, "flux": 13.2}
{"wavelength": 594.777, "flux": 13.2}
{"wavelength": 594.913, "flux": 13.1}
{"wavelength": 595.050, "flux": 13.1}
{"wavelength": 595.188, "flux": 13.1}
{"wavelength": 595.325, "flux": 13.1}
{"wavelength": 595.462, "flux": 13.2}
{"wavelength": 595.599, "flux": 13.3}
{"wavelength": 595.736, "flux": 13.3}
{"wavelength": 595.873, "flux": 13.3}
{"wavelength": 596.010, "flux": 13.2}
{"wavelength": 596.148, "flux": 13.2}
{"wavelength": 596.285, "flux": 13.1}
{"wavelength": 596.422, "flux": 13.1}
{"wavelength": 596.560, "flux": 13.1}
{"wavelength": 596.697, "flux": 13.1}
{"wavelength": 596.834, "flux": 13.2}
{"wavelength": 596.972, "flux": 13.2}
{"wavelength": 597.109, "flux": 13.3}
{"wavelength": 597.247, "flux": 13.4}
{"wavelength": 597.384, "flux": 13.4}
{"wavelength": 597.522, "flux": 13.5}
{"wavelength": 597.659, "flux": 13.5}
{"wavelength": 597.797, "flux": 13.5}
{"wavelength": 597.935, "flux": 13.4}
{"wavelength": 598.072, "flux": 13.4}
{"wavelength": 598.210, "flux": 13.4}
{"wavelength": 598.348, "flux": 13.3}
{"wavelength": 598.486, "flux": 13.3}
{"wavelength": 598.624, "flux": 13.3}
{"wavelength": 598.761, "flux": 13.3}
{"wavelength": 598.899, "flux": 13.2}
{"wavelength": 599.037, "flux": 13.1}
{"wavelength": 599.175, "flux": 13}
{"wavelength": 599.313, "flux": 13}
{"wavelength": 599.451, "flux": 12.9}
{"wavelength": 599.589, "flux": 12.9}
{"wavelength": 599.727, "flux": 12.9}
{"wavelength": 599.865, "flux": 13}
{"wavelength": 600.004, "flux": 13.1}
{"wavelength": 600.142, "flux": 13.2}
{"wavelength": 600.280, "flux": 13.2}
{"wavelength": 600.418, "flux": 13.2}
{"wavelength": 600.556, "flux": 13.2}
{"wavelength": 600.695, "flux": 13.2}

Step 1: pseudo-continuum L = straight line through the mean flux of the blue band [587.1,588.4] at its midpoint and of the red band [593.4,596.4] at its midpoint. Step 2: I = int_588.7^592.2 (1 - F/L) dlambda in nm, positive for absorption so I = 0.17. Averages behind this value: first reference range 13.3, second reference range 13.2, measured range 12.6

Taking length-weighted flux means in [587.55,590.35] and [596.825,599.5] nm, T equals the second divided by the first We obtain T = 1.07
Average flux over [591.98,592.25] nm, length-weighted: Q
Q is 12.9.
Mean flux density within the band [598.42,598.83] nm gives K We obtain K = 13.3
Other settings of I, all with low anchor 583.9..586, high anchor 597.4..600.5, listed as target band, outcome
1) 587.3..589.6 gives 0.084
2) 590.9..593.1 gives -0.001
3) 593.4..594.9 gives -0.015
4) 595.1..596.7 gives -0.001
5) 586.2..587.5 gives -0.004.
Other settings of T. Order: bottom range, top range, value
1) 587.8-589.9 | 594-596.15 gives 1.08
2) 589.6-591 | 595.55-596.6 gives 1.05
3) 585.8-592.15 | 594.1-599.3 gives 1.03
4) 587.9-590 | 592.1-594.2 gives 1.07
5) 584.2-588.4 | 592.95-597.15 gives 1.01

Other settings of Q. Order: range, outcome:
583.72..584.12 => 13.2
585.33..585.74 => 12.9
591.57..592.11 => 13.2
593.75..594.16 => 13.3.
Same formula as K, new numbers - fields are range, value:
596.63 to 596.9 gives 13.2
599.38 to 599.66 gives 12.9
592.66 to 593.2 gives 13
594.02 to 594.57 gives 13.2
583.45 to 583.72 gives 13.3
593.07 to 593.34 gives 13.3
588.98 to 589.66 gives 11.6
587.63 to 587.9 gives 13.3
